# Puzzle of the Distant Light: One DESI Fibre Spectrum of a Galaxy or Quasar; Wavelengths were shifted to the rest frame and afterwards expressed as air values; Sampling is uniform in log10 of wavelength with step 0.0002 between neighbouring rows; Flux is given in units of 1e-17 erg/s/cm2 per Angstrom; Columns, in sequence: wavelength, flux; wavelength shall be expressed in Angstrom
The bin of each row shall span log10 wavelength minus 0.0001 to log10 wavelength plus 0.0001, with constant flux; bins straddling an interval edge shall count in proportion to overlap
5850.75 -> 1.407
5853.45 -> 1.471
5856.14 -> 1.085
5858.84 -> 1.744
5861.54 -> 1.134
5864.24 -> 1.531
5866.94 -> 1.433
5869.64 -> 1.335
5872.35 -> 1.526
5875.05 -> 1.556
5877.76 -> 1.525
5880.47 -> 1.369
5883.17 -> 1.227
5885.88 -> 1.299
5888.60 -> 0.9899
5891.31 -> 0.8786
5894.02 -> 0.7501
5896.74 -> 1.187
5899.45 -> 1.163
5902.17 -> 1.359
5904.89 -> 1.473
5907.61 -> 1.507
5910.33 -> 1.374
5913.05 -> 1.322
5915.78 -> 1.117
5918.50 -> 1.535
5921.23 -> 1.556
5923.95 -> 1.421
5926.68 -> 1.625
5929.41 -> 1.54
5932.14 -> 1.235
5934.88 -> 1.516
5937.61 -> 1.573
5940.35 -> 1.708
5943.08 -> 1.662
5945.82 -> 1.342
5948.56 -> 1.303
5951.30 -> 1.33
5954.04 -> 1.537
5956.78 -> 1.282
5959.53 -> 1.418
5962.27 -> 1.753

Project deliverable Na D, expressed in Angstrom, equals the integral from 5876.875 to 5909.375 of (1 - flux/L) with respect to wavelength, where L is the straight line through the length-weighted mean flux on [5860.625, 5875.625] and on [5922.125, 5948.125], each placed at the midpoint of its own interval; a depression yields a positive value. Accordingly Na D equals 5.1 Angstrom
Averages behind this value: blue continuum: 1.42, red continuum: 1.51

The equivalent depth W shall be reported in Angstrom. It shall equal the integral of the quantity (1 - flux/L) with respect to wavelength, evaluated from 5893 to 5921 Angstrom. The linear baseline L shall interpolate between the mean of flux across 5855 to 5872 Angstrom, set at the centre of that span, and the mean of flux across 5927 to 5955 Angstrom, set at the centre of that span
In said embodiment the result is 2.8 Angstrom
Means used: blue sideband 1.39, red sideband 1.48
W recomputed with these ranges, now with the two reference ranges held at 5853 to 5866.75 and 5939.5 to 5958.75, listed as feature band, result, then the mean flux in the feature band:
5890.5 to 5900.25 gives 2.9 Angstrom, 0.992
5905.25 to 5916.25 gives 0.5 Angstrom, 1.36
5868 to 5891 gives 1.1 Angstrom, 1.33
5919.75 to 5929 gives -0.7 Angstrom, 1.54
